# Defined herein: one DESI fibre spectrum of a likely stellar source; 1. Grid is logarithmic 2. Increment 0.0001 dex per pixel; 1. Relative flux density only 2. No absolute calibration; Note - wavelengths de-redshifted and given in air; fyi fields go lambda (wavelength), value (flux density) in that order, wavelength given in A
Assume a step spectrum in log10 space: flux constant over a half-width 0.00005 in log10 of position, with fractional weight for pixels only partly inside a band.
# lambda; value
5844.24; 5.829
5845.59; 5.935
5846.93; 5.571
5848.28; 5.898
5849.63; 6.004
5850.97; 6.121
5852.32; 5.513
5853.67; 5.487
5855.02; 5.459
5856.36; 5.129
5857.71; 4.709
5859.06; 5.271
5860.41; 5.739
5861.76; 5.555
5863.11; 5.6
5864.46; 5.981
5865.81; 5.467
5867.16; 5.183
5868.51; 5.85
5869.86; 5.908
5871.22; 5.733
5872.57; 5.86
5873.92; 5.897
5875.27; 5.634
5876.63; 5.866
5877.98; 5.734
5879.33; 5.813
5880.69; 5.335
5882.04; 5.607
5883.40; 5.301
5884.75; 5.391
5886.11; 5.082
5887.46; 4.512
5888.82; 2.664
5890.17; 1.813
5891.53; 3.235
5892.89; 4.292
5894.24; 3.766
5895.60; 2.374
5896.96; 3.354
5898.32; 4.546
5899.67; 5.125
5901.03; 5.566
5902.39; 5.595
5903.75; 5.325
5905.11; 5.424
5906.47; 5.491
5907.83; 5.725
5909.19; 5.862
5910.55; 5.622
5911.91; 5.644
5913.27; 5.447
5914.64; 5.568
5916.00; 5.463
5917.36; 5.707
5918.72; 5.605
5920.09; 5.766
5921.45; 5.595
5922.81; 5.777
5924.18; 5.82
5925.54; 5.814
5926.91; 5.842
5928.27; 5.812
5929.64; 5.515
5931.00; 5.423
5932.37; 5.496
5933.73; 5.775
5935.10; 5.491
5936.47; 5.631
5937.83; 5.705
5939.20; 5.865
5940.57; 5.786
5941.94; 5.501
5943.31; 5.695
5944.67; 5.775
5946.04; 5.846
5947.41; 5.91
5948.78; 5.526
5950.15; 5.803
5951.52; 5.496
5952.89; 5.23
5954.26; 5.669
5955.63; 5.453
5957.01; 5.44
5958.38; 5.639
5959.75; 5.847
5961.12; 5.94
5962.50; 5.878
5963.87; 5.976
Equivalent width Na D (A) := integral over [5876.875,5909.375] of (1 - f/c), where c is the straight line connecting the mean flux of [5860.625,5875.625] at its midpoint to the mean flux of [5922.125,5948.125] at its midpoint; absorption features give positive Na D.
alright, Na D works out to 5.70 A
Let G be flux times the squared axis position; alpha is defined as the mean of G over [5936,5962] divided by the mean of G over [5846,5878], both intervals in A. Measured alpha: 1.04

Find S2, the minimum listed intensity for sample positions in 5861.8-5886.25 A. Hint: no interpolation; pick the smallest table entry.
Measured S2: 5.082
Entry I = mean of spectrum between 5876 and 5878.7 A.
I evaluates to 5.81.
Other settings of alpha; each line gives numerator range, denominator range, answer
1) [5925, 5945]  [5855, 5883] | 1.04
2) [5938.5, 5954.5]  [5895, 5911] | 1.15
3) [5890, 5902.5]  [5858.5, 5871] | 0.72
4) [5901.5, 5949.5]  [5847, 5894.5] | 1.10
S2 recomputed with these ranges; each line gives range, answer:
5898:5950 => 4.546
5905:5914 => 5.424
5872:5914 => 1.813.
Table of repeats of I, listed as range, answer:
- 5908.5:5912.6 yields 5.71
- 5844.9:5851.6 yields 5.91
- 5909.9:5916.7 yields 5.55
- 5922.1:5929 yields 5.81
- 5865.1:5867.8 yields 5.34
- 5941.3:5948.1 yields 5.75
